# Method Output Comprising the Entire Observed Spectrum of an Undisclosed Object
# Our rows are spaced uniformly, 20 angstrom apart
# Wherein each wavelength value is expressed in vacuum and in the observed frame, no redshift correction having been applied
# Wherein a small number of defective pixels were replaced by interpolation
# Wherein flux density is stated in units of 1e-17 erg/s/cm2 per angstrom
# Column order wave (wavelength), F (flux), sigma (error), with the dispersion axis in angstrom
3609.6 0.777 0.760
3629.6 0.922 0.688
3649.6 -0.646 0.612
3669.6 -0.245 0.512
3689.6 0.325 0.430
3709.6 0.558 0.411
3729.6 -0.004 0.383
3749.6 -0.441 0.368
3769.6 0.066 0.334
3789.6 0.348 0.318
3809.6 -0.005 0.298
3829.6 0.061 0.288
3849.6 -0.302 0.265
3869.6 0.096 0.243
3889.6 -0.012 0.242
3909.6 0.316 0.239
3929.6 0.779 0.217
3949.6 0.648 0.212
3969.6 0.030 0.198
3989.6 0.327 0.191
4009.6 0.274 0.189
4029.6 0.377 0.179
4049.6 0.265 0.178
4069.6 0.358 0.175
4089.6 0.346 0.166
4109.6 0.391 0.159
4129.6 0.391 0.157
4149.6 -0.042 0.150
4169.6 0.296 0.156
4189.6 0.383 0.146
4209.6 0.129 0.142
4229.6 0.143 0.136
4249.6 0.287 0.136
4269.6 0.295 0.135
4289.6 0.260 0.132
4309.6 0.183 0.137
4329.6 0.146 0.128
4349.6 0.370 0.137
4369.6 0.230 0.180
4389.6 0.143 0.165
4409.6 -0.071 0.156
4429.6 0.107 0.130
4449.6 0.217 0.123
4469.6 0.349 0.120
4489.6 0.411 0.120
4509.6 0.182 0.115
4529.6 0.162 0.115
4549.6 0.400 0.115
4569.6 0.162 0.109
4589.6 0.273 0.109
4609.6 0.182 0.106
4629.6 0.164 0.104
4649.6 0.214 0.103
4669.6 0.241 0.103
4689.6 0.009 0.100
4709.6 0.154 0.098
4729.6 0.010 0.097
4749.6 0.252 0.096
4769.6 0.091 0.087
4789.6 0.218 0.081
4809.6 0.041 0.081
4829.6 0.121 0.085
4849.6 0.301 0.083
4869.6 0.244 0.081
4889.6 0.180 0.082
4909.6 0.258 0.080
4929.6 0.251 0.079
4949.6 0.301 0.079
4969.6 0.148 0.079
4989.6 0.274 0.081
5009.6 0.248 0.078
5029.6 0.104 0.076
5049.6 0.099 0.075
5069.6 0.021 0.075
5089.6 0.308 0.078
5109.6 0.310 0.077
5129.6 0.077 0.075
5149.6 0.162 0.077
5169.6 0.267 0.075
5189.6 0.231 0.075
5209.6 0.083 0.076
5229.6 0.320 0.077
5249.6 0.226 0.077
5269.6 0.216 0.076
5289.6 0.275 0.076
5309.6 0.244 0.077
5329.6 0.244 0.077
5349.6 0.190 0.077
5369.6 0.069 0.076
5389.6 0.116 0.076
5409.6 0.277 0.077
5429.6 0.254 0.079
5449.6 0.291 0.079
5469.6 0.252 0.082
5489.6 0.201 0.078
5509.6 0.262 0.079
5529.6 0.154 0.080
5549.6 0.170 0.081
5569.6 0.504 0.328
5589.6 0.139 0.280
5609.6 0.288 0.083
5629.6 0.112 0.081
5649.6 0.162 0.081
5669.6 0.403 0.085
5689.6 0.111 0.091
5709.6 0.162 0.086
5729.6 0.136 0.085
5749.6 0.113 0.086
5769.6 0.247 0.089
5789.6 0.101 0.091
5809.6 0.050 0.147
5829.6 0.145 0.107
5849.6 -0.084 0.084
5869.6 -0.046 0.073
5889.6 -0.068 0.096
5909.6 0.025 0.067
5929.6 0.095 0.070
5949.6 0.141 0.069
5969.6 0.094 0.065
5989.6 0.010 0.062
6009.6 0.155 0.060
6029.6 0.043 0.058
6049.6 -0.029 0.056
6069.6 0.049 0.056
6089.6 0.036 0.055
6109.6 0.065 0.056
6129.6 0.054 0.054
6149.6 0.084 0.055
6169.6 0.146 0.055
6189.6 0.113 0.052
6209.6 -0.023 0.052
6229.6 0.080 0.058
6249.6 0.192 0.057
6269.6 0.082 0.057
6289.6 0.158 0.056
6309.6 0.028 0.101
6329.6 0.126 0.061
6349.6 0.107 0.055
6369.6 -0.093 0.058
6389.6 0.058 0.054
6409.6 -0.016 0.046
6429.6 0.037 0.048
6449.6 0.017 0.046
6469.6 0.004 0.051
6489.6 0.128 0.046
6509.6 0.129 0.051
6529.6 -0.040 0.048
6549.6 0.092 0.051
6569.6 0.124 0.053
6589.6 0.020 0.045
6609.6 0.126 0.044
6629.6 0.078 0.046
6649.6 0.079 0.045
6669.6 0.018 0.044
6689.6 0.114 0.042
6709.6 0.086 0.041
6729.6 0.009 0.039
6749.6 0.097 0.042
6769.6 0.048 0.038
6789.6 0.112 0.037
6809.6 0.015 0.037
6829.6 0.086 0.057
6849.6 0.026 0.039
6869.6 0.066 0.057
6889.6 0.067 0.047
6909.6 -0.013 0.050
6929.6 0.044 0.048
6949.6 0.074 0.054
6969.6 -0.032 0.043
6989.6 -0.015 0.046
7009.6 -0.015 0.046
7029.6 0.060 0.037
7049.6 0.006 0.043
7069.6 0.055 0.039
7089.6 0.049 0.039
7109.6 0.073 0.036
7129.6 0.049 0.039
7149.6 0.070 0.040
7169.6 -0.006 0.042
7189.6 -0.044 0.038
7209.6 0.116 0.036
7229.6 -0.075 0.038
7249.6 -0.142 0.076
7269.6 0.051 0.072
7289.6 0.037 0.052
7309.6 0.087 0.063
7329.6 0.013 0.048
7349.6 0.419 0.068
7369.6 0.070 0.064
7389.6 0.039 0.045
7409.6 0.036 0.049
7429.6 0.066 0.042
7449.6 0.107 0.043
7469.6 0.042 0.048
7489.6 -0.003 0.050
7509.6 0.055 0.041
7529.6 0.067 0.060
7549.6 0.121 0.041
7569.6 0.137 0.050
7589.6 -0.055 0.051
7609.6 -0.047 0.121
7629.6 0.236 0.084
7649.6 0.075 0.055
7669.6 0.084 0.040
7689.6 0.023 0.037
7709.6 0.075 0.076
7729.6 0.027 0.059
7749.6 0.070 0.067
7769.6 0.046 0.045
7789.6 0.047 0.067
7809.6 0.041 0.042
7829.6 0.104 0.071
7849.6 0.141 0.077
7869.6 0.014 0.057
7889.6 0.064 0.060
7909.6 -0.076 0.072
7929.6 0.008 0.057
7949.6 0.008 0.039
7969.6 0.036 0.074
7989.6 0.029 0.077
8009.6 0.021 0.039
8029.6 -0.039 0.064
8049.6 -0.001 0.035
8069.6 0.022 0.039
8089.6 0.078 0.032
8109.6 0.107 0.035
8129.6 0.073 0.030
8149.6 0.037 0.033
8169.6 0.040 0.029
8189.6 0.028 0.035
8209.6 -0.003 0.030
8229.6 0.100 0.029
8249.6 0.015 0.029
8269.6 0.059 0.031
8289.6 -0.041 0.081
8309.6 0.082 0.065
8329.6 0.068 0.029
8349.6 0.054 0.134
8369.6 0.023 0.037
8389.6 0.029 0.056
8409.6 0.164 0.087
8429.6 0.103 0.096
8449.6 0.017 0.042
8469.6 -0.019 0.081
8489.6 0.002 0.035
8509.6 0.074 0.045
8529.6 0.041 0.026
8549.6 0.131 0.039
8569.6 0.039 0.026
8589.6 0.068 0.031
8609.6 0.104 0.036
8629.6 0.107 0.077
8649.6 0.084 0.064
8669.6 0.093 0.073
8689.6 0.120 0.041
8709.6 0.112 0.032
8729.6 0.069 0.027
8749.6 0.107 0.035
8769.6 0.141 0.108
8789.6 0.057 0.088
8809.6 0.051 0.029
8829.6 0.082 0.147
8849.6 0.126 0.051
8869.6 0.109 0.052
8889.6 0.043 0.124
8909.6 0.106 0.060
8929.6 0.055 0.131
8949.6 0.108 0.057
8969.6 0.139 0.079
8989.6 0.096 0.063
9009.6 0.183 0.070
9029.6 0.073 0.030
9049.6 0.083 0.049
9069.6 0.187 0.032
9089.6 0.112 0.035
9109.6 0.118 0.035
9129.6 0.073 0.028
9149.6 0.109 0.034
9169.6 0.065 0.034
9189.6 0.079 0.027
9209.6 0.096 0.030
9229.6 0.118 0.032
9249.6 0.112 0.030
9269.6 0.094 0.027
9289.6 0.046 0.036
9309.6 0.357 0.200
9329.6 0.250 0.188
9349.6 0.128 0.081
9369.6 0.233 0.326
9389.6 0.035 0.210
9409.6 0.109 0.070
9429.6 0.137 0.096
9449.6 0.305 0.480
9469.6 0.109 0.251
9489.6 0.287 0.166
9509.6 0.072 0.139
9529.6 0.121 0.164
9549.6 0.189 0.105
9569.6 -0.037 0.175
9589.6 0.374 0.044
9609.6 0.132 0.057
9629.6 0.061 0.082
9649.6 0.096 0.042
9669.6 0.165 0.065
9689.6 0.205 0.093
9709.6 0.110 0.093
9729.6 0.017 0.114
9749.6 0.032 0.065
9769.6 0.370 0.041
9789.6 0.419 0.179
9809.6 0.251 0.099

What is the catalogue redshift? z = 0.97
